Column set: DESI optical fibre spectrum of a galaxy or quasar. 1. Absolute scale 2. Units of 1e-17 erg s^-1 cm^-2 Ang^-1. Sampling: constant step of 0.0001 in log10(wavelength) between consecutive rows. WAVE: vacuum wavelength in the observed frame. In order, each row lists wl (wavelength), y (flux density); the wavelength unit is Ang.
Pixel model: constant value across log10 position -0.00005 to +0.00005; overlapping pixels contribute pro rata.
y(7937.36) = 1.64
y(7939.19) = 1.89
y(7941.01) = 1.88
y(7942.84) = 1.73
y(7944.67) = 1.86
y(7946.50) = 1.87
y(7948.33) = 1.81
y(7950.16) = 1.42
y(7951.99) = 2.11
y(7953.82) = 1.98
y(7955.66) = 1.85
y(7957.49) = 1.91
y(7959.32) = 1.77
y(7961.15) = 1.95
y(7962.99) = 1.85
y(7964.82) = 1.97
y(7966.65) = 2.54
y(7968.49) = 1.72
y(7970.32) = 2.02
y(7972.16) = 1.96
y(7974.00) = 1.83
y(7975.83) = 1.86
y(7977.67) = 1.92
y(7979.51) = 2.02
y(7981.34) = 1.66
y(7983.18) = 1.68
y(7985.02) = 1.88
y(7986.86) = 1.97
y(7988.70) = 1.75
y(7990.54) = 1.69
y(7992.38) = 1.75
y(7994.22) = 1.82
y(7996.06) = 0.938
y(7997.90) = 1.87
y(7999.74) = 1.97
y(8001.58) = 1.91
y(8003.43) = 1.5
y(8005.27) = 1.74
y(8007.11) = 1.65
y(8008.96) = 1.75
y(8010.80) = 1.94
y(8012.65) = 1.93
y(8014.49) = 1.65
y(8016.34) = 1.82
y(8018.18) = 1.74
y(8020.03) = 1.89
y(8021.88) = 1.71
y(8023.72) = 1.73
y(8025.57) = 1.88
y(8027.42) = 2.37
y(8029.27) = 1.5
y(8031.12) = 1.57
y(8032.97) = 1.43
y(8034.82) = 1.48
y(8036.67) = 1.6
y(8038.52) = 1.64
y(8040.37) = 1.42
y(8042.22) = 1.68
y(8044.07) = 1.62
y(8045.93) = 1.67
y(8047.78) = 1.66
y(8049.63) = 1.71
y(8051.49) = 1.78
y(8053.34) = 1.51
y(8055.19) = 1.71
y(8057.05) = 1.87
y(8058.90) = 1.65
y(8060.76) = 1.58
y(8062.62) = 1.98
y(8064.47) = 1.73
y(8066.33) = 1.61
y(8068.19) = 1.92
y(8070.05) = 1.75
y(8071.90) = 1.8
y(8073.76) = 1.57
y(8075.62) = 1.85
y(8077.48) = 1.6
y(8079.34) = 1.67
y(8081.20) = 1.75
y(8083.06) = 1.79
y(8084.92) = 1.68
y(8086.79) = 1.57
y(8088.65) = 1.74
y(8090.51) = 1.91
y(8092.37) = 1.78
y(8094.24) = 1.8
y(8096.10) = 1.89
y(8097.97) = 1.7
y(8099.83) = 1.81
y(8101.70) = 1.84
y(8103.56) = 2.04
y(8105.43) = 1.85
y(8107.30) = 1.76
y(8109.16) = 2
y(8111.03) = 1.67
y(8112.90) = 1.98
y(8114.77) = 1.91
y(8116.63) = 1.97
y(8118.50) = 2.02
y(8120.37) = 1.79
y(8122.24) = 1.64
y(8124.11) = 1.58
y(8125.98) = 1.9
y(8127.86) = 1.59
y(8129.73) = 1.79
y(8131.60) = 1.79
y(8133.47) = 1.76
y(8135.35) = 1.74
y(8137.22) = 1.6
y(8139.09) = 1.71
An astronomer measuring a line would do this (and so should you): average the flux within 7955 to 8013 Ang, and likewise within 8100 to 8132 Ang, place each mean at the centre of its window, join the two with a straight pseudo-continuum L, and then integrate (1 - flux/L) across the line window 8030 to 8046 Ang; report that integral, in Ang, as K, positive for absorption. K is 2.3 Ang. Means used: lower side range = 1.83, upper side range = 1.83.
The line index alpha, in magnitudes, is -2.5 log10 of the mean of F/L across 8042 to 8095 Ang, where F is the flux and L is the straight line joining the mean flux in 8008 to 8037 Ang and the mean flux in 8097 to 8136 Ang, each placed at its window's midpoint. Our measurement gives 0.04 mag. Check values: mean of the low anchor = 1.75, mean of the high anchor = 1.82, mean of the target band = 1.72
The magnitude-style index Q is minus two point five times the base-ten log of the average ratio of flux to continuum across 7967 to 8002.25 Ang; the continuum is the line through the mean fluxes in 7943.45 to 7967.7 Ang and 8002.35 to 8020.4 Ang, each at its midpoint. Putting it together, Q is 0.01 mag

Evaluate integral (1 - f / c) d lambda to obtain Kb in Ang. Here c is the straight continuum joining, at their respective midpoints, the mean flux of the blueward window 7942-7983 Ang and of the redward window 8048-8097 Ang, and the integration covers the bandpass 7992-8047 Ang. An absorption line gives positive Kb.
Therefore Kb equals 3.2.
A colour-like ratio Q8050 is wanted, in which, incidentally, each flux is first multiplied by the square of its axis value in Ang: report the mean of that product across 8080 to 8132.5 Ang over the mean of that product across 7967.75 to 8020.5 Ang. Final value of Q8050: 1.0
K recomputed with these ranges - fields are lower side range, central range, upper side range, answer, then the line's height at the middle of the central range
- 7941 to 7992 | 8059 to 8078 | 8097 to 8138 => 0.9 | 1.83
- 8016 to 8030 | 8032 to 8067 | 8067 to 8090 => 2.6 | 1.78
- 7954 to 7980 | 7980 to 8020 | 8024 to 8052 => 1.4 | 1.81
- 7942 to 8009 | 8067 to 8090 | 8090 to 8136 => 1.2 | 1.82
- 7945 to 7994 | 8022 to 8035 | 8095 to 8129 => 0.9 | 1.86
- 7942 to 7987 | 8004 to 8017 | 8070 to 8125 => 0.5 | 1.85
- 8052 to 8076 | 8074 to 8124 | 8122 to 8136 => -2.1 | 1.73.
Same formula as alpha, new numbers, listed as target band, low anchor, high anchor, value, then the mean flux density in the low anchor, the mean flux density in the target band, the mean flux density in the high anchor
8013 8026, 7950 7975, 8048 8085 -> 0.026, 1.93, 1.78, 1.73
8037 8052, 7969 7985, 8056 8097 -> 0.092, 1.87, 1.64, 1.75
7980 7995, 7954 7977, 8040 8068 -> 0.055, 1.94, 1.78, 1.69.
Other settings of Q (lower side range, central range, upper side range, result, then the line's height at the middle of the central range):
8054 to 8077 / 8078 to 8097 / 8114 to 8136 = 0.00 mag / 1.76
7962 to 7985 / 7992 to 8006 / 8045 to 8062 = 0.10 mag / 1.84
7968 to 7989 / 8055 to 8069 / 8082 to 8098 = 0.02 mag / 1.79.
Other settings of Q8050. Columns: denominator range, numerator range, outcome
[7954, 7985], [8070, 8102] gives 0.94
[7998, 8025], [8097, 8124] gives 1.06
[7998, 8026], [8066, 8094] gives 0.99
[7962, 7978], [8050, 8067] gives 0.89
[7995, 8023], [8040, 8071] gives 0.99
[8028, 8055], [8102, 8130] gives 1.16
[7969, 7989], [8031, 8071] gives 0.91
